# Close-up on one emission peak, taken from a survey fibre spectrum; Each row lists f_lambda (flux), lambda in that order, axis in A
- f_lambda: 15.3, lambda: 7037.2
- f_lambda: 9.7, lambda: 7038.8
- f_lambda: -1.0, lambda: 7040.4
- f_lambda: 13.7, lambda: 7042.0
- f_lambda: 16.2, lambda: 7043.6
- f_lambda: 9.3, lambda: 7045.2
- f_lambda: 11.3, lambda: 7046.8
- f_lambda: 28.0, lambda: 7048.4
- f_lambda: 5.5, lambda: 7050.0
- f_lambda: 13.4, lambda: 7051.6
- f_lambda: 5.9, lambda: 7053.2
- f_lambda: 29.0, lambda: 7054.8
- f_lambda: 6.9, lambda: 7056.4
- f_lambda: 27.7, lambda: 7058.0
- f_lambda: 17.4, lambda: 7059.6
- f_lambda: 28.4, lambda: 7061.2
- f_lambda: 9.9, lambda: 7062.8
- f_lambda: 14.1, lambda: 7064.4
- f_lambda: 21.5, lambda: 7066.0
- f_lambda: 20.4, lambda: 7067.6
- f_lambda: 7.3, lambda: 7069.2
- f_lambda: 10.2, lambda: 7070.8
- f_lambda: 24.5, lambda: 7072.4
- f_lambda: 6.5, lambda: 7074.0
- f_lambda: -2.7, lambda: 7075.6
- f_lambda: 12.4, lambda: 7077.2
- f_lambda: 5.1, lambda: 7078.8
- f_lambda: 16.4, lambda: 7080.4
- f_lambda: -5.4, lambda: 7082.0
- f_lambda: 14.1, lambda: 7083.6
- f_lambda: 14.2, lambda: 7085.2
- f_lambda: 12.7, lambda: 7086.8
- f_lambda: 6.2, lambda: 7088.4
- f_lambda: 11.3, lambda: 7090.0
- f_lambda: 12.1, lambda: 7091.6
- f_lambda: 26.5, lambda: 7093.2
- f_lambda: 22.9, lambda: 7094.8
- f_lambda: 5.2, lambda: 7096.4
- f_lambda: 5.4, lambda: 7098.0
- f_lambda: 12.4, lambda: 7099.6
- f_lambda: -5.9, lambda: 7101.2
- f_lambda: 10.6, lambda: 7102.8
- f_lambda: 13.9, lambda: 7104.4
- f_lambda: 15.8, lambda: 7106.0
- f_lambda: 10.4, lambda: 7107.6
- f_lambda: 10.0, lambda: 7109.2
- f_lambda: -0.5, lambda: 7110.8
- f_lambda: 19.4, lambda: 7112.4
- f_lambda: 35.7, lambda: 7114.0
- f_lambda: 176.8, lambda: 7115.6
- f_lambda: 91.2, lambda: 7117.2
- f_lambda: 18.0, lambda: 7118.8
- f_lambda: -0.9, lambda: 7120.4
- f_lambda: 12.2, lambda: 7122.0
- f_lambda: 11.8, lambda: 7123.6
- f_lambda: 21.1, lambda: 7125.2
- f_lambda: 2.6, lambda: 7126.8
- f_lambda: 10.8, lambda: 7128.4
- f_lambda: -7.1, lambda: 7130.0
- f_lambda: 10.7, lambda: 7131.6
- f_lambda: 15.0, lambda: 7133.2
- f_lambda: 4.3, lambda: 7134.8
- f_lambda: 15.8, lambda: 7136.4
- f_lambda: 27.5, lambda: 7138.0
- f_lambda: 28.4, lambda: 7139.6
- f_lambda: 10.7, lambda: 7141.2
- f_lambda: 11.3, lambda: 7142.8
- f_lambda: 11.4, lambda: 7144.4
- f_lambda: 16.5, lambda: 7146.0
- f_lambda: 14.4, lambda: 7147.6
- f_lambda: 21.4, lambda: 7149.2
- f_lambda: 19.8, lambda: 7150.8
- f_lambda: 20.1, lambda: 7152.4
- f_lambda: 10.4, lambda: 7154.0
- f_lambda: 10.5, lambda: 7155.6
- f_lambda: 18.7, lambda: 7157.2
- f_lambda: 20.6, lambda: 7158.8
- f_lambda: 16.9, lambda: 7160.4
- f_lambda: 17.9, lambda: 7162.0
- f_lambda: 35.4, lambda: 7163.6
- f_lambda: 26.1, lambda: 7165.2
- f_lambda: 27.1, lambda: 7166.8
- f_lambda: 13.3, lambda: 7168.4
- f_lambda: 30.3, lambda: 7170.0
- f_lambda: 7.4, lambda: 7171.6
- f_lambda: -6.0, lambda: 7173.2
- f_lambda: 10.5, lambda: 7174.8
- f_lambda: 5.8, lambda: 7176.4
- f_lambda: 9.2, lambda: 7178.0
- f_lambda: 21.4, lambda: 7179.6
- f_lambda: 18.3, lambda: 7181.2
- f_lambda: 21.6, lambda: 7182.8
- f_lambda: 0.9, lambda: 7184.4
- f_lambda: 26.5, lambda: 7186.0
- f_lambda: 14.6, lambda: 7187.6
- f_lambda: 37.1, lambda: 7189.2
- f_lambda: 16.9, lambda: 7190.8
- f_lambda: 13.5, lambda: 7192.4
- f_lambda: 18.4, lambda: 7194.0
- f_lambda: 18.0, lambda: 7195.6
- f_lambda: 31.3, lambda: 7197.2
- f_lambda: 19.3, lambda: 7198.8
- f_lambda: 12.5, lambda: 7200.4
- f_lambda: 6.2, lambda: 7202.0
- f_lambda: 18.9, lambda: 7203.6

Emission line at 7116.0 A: H-alpha 6563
